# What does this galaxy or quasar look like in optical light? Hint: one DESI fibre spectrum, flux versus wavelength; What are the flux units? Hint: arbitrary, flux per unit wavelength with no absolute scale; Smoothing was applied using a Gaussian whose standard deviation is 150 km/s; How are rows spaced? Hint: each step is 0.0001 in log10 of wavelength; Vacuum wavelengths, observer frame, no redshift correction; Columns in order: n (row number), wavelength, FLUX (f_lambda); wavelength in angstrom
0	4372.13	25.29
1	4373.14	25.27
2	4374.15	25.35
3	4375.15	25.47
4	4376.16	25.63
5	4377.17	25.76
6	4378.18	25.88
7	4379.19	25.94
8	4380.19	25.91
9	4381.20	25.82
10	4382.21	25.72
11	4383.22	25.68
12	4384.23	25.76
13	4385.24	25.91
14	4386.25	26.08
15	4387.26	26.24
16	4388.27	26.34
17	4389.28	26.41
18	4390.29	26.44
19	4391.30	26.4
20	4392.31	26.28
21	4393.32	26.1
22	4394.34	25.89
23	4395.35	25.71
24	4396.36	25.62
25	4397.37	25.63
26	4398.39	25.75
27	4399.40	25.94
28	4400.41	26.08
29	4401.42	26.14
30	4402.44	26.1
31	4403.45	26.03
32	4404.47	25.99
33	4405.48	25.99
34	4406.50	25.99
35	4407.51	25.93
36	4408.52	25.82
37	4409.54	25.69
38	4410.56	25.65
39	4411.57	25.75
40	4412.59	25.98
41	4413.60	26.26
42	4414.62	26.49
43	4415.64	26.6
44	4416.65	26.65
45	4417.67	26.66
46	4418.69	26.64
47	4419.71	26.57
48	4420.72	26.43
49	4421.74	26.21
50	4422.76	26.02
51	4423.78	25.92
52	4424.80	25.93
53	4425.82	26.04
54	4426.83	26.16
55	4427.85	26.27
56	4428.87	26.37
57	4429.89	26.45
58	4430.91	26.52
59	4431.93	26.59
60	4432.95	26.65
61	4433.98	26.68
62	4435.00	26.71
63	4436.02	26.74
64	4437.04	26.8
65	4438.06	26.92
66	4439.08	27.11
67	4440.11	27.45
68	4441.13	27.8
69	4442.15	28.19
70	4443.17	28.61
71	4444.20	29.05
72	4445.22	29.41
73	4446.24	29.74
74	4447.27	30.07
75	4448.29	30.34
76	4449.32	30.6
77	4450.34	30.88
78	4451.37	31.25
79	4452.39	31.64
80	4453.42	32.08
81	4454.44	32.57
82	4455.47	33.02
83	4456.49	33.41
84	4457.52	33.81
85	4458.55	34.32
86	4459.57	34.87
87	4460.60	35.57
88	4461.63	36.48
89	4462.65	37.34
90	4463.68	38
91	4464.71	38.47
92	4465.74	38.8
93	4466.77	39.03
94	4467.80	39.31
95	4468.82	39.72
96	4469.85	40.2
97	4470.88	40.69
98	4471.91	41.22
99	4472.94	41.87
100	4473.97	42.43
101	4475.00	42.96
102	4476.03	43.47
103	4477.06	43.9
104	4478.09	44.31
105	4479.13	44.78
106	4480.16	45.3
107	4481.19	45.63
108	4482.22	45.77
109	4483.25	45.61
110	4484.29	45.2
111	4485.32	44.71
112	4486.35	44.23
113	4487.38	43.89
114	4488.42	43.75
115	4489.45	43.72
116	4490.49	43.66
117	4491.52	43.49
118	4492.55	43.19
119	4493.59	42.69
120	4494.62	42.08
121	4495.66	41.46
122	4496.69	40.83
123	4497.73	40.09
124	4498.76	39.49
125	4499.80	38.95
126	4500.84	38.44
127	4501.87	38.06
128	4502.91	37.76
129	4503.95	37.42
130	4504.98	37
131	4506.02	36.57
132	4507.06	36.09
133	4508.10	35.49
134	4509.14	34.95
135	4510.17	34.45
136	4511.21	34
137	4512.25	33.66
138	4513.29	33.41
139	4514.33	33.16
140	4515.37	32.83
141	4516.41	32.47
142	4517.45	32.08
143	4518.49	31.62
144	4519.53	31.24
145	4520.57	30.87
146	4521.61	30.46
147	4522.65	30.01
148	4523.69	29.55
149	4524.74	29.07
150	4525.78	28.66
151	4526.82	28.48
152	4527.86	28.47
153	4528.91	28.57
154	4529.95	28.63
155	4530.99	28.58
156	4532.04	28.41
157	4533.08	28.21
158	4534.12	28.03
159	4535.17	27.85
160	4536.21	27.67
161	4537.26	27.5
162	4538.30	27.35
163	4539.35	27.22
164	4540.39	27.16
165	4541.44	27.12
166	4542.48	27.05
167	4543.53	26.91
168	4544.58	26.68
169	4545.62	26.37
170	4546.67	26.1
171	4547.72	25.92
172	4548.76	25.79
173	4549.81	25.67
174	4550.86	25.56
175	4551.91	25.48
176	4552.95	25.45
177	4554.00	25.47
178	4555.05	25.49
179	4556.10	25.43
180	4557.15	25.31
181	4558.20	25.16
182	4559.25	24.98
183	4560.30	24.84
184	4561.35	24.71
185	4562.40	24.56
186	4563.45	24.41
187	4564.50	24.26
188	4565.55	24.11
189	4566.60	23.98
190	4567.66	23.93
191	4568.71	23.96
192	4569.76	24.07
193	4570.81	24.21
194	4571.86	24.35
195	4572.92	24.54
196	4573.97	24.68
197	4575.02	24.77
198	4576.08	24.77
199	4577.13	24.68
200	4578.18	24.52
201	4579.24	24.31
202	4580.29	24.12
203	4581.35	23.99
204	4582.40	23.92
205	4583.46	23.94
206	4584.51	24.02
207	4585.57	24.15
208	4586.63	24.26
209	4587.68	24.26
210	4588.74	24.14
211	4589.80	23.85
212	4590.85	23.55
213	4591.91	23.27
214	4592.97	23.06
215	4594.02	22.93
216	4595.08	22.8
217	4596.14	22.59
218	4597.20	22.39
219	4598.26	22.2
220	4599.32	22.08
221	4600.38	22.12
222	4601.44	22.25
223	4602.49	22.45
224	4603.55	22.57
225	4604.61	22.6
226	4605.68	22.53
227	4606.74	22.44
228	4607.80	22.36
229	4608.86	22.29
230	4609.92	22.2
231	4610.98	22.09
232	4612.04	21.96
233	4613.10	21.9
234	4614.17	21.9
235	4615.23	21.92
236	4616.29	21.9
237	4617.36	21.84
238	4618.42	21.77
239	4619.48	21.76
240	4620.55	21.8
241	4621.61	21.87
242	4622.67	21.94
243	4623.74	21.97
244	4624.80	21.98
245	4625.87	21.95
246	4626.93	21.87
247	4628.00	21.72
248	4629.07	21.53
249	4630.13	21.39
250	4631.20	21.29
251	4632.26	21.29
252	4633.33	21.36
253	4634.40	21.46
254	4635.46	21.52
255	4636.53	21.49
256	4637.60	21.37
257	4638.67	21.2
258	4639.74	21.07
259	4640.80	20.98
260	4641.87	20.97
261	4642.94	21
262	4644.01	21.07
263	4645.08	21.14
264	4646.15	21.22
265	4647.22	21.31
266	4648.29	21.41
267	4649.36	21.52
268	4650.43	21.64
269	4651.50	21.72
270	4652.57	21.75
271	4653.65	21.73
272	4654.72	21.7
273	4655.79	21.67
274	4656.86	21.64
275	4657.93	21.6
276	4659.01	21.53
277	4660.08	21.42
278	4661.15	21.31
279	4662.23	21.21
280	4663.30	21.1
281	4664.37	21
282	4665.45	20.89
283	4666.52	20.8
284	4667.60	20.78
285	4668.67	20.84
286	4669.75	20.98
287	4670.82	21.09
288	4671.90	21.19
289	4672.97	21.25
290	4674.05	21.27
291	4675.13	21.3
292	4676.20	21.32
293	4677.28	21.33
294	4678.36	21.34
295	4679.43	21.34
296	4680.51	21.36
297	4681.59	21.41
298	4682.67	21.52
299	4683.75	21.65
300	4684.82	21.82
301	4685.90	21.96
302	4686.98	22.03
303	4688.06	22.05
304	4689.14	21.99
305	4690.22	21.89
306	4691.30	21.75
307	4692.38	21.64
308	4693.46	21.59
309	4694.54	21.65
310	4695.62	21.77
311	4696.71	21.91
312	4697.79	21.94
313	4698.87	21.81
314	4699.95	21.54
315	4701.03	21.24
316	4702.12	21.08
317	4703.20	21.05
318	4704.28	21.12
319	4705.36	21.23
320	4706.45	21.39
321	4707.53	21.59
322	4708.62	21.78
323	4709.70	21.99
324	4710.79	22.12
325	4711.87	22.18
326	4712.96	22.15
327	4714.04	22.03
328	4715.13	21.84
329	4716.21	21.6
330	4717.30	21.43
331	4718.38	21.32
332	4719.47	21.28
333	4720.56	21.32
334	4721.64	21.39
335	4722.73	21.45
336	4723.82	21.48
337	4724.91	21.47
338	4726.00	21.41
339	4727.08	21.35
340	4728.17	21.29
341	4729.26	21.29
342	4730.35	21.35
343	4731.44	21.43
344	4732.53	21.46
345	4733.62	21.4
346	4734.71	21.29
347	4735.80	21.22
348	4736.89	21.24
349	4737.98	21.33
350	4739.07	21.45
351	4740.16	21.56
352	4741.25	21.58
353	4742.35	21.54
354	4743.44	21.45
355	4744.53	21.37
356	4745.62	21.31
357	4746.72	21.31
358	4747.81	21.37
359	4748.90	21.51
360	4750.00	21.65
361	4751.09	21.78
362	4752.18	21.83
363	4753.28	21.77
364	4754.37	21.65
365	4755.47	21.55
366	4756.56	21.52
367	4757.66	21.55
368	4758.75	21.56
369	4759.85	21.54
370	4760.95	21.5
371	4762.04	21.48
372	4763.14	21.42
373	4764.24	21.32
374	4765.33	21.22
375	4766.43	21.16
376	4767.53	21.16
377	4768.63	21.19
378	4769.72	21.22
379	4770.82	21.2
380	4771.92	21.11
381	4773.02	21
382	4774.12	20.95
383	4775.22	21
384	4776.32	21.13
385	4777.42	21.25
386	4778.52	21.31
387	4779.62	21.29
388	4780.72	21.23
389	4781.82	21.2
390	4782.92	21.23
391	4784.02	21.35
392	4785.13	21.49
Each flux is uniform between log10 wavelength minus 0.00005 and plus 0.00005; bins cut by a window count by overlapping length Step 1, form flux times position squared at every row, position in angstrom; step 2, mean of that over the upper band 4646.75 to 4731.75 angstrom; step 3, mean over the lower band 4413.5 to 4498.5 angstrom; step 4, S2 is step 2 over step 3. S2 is 0.7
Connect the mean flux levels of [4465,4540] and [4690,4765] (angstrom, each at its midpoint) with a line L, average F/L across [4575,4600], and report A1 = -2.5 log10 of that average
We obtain 0.29 mag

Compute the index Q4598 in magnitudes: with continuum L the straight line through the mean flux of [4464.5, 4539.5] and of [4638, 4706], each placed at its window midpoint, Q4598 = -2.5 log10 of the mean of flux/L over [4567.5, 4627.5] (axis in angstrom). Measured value 0.22 mag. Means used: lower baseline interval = 36.9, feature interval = 23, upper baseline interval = 21.4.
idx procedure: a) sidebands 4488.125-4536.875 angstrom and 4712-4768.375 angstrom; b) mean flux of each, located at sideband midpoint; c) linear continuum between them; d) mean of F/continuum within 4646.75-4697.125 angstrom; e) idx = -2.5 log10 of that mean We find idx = 0.18 mag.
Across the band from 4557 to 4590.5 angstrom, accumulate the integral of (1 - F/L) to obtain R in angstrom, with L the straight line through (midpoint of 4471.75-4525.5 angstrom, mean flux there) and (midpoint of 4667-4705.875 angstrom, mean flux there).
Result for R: 7.9 angstrom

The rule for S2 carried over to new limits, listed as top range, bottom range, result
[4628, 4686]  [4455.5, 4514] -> 0.58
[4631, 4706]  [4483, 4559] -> 0.70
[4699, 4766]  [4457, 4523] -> 0.61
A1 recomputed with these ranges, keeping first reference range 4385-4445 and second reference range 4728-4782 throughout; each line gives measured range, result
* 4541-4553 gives -0.08 mag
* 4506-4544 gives -0.22 mag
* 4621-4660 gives 0.08 mag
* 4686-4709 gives 0.03 mag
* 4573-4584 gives -0.02 mag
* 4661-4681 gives 0.07 mag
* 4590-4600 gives 0.04 mag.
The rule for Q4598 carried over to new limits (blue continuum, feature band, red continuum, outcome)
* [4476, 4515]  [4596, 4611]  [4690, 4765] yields 0.38 mag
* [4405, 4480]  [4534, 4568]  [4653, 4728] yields 0.05 mag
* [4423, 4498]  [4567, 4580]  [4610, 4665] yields 0.09 mag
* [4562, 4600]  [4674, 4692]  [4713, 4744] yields 0.03 mag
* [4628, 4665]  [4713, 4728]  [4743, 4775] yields -0.01 mag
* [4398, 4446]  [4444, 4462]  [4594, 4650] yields -0.24 mag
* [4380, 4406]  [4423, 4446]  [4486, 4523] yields 0.12 mag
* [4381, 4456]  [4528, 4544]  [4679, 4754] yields -0.12 mag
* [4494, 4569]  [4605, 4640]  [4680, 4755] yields 0.19 mag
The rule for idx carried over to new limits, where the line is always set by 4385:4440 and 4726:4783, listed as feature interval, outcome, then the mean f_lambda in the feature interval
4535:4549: -0.107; 26.9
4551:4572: -0.027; 24.7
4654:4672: 0.071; 21.2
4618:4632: 0.070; 21.8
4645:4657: 0.063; 21.5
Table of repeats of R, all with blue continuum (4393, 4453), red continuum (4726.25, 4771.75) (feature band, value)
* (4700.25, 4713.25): 0.3 angstrom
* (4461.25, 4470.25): -4.2 angstrom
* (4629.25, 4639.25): 0.9 angstrom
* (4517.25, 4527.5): -2.0 angstrom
